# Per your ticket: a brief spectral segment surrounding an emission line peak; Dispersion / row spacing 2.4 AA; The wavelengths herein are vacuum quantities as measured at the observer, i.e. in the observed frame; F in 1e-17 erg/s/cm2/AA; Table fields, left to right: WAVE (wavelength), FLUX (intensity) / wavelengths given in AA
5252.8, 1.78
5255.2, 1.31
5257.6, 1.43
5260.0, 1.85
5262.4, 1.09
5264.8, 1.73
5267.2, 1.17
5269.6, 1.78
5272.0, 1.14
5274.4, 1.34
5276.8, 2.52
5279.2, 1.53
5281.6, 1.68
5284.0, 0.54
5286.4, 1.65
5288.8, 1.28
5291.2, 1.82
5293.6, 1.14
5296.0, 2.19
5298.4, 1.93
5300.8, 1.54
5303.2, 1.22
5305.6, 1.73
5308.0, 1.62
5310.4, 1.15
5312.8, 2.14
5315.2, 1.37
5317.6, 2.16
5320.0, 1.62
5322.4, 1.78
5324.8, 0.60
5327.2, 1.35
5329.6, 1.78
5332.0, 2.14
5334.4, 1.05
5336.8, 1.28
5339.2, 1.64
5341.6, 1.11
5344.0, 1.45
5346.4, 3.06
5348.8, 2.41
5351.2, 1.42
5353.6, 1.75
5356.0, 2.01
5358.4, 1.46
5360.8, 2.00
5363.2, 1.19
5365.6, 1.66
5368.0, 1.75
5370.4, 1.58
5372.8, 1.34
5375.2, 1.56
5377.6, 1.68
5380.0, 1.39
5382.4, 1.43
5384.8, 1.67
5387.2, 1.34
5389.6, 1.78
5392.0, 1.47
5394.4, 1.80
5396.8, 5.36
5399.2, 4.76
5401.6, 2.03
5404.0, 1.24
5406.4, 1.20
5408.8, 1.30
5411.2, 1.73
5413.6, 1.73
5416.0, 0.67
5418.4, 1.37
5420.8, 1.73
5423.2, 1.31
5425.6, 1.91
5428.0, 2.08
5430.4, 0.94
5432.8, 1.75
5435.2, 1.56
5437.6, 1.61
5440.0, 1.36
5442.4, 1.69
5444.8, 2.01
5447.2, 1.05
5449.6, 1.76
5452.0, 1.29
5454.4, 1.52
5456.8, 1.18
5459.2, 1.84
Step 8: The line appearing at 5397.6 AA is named [O III] 5007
